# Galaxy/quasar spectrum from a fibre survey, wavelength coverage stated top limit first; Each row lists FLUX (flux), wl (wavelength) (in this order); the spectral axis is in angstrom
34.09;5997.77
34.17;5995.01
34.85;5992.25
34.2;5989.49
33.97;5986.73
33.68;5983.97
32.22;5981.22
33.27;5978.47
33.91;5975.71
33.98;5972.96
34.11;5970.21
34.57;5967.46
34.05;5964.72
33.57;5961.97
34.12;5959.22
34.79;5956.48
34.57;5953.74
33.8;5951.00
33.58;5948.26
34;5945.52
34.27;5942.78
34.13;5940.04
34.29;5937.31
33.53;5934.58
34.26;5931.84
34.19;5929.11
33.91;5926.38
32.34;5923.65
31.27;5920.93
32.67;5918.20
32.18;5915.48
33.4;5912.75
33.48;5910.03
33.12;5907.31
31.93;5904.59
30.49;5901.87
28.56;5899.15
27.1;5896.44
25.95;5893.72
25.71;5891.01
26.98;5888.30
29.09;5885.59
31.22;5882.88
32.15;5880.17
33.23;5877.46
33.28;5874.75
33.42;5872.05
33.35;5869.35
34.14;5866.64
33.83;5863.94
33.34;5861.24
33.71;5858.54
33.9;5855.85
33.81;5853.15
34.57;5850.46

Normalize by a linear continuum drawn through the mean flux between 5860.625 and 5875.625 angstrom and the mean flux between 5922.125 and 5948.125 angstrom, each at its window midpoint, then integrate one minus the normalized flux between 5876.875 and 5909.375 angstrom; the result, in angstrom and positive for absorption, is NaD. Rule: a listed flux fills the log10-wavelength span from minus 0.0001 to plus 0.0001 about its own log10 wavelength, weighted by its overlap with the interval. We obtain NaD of 3.9 angstrom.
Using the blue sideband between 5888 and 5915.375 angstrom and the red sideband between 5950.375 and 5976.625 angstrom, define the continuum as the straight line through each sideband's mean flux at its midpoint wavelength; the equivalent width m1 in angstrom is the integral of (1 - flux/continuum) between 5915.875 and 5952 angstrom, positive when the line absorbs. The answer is -1.57 angstrom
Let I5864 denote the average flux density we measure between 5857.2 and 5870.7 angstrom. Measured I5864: 33.7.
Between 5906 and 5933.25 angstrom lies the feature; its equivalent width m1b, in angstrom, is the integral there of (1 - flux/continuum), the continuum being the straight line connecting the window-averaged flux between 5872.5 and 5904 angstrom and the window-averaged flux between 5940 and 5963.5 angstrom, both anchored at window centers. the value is -1.1 angstrom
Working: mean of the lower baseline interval 29.6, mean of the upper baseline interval 34.1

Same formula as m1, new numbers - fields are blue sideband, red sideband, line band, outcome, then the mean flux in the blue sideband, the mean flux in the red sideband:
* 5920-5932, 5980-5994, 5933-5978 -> -0.78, 33.2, 33.8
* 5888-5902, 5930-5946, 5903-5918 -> -1.55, 27.2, 34.1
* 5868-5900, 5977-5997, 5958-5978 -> -0.56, 30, 33.8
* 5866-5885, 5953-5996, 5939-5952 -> -0.13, 32.8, 34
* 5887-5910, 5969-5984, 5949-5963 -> -0.79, 29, 33.5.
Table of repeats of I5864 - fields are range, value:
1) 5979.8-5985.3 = 33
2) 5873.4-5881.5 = 32.9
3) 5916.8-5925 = 32.1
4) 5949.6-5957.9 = 34.4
